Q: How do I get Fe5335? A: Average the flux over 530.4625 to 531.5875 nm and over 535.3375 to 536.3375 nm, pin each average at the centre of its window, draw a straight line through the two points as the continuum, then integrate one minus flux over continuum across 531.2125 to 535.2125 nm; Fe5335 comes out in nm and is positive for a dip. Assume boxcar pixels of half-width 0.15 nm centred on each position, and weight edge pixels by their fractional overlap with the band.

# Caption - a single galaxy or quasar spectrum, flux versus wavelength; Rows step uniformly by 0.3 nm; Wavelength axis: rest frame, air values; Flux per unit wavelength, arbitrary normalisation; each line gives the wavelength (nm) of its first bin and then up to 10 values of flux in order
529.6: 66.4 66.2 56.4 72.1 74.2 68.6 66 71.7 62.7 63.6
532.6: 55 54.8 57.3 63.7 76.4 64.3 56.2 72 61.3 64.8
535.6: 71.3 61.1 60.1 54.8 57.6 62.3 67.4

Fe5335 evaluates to 0.23 nm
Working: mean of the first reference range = 70.1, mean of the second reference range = 64.3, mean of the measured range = 63.5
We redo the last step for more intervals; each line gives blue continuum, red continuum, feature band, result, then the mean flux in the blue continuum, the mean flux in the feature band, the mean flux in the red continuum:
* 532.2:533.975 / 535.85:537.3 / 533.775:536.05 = -0.18 nm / 61.8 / 65.3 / 59.3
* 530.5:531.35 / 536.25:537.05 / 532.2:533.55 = 0.16 nm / 70.9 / 58.3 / 57.4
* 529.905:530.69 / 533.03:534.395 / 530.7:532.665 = -0.04 nm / 65.1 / 66.2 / 64.3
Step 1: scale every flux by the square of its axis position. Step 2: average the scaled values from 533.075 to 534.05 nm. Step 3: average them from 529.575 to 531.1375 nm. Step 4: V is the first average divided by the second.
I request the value 1.0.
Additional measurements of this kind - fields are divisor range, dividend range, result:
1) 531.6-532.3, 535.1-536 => 1.01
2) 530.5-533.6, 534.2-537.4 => 0.99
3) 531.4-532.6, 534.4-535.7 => 1.03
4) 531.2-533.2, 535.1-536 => 1.07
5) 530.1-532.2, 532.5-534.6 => 0.92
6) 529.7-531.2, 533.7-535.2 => 0.99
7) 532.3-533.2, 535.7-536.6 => 1.06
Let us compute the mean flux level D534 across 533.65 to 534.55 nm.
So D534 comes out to 65.6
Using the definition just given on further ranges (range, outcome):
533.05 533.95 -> 65.8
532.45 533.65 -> 57.7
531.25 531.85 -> 68.9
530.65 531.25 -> 71.4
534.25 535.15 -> 63.2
